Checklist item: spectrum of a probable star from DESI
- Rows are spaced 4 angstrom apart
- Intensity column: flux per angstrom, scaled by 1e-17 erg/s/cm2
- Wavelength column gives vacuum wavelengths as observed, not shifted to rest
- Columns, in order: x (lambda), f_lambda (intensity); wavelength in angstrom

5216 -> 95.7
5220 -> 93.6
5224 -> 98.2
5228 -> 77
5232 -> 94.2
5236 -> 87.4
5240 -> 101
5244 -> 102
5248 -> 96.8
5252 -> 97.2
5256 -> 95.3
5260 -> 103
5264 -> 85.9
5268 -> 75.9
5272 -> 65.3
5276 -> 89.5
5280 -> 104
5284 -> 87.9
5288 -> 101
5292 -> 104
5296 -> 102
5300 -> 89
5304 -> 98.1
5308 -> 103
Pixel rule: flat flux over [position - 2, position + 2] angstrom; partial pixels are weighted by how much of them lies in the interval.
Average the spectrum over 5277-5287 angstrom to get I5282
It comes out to 95.8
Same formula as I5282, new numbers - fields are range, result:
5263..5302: 90.6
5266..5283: 83.9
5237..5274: 91.3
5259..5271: 85.1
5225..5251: 93.4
